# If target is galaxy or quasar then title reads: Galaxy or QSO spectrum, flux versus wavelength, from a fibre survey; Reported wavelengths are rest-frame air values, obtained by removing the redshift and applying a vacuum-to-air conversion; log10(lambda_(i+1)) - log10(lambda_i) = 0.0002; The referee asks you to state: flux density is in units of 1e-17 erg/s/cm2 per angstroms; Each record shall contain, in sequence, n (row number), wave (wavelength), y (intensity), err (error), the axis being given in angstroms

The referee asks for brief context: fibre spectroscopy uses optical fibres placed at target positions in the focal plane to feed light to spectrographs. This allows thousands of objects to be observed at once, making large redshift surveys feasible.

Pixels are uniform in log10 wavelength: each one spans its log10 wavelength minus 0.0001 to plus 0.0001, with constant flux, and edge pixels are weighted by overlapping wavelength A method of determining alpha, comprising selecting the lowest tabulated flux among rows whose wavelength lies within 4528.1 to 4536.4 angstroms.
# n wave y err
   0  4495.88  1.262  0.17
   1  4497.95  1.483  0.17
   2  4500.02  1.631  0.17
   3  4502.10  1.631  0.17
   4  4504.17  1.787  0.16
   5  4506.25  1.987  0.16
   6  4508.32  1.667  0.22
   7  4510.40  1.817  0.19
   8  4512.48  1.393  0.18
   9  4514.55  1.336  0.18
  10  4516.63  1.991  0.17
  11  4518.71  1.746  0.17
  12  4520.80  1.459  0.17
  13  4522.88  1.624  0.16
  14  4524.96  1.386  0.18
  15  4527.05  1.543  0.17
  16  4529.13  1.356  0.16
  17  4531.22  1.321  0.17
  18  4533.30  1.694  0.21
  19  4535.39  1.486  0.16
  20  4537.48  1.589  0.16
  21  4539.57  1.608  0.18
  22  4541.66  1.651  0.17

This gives 1.321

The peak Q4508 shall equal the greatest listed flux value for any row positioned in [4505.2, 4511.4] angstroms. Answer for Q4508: 1.987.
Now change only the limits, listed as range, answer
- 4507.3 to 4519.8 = 1.991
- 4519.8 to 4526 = 1.624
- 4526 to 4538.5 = 1.694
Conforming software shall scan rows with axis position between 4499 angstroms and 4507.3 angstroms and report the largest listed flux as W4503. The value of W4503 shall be 1.987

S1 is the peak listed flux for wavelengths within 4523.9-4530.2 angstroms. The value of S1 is 1.543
